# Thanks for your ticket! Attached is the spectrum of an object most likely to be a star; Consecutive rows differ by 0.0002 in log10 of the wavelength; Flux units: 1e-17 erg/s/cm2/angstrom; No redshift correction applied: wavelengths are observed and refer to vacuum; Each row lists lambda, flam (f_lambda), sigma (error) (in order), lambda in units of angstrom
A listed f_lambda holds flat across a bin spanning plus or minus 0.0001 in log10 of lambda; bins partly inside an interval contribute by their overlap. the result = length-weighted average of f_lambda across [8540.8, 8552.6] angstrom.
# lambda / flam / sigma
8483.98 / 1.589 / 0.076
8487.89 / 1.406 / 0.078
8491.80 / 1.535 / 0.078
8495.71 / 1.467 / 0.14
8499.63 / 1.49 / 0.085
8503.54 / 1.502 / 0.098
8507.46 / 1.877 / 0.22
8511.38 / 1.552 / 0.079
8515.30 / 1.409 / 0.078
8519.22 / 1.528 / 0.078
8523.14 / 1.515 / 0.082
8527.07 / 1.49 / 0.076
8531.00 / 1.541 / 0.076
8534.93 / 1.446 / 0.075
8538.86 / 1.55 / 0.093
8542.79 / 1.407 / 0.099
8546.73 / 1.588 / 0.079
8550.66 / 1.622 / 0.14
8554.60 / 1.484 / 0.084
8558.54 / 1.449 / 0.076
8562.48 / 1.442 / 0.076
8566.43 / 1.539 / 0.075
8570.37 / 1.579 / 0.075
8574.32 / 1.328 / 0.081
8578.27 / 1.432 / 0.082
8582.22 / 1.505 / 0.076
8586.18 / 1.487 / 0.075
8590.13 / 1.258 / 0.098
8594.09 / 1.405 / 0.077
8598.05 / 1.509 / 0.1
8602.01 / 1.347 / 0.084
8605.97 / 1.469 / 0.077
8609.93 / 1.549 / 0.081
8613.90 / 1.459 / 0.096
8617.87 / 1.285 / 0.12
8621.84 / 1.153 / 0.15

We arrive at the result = 1.54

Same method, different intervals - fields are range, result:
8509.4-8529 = 1.5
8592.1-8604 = 1.42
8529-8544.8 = 1.49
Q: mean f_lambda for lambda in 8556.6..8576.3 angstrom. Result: 1.47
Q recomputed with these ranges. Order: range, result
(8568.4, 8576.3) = 1.45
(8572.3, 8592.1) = 1.4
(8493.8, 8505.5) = 1.49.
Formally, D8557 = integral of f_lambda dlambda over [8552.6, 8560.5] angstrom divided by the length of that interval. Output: 1.47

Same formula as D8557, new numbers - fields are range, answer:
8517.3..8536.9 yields 1.5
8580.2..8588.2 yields 1.49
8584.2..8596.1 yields 1.38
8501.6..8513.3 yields 1.64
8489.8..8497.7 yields 1.5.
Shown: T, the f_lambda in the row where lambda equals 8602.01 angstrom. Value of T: 1.347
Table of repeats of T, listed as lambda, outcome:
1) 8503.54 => 1.502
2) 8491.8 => 1.535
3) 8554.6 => 1.484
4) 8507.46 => 1.877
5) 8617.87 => 1.285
